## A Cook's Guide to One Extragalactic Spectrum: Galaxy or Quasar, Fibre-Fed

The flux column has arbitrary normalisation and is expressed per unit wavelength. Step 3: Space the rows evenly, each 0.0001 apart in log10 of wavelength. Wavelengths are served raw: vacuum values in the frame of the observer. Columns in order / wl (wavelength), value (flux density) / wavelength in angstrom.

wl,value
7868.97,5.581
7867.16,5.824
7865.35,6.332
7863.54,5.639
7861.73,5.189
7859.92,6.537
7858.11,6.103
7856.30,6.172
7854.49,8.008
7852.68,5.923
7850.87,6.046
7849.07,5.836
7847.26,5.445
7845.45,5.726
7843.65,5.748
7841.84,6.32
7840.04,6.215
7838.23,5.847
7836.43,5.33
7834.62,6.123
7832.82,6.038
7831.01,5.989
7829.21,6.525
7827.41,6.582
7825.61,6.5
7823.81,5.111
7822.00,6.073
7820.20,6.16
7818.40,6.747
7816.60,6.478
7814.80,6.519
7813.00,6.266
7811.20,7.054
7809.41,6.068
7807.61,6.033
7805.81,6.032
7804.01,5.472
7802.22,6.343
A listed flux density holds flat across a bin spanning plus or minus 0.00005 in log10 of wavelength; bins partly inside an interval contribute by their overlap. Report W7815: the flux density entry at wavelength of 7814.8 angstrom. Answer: 6.519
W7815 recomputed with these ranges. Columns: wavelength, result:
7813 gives 6.266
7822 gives 6.073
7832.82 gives 6.038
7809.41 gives 6.068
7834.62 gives 6.123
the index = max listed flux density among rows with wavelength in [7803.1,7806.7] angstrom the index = 6.032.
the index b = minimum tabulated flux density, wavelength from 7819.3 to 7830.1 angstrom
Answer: 5.111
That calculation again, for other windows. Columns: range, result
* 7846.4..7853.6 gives 5.445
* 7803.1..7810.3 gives 5.472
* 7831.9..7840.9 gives 5.33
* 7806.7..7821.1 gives 6.033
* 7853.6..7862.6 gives 5.189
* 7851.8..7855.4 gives 5.923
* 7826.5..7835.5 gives 5.989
